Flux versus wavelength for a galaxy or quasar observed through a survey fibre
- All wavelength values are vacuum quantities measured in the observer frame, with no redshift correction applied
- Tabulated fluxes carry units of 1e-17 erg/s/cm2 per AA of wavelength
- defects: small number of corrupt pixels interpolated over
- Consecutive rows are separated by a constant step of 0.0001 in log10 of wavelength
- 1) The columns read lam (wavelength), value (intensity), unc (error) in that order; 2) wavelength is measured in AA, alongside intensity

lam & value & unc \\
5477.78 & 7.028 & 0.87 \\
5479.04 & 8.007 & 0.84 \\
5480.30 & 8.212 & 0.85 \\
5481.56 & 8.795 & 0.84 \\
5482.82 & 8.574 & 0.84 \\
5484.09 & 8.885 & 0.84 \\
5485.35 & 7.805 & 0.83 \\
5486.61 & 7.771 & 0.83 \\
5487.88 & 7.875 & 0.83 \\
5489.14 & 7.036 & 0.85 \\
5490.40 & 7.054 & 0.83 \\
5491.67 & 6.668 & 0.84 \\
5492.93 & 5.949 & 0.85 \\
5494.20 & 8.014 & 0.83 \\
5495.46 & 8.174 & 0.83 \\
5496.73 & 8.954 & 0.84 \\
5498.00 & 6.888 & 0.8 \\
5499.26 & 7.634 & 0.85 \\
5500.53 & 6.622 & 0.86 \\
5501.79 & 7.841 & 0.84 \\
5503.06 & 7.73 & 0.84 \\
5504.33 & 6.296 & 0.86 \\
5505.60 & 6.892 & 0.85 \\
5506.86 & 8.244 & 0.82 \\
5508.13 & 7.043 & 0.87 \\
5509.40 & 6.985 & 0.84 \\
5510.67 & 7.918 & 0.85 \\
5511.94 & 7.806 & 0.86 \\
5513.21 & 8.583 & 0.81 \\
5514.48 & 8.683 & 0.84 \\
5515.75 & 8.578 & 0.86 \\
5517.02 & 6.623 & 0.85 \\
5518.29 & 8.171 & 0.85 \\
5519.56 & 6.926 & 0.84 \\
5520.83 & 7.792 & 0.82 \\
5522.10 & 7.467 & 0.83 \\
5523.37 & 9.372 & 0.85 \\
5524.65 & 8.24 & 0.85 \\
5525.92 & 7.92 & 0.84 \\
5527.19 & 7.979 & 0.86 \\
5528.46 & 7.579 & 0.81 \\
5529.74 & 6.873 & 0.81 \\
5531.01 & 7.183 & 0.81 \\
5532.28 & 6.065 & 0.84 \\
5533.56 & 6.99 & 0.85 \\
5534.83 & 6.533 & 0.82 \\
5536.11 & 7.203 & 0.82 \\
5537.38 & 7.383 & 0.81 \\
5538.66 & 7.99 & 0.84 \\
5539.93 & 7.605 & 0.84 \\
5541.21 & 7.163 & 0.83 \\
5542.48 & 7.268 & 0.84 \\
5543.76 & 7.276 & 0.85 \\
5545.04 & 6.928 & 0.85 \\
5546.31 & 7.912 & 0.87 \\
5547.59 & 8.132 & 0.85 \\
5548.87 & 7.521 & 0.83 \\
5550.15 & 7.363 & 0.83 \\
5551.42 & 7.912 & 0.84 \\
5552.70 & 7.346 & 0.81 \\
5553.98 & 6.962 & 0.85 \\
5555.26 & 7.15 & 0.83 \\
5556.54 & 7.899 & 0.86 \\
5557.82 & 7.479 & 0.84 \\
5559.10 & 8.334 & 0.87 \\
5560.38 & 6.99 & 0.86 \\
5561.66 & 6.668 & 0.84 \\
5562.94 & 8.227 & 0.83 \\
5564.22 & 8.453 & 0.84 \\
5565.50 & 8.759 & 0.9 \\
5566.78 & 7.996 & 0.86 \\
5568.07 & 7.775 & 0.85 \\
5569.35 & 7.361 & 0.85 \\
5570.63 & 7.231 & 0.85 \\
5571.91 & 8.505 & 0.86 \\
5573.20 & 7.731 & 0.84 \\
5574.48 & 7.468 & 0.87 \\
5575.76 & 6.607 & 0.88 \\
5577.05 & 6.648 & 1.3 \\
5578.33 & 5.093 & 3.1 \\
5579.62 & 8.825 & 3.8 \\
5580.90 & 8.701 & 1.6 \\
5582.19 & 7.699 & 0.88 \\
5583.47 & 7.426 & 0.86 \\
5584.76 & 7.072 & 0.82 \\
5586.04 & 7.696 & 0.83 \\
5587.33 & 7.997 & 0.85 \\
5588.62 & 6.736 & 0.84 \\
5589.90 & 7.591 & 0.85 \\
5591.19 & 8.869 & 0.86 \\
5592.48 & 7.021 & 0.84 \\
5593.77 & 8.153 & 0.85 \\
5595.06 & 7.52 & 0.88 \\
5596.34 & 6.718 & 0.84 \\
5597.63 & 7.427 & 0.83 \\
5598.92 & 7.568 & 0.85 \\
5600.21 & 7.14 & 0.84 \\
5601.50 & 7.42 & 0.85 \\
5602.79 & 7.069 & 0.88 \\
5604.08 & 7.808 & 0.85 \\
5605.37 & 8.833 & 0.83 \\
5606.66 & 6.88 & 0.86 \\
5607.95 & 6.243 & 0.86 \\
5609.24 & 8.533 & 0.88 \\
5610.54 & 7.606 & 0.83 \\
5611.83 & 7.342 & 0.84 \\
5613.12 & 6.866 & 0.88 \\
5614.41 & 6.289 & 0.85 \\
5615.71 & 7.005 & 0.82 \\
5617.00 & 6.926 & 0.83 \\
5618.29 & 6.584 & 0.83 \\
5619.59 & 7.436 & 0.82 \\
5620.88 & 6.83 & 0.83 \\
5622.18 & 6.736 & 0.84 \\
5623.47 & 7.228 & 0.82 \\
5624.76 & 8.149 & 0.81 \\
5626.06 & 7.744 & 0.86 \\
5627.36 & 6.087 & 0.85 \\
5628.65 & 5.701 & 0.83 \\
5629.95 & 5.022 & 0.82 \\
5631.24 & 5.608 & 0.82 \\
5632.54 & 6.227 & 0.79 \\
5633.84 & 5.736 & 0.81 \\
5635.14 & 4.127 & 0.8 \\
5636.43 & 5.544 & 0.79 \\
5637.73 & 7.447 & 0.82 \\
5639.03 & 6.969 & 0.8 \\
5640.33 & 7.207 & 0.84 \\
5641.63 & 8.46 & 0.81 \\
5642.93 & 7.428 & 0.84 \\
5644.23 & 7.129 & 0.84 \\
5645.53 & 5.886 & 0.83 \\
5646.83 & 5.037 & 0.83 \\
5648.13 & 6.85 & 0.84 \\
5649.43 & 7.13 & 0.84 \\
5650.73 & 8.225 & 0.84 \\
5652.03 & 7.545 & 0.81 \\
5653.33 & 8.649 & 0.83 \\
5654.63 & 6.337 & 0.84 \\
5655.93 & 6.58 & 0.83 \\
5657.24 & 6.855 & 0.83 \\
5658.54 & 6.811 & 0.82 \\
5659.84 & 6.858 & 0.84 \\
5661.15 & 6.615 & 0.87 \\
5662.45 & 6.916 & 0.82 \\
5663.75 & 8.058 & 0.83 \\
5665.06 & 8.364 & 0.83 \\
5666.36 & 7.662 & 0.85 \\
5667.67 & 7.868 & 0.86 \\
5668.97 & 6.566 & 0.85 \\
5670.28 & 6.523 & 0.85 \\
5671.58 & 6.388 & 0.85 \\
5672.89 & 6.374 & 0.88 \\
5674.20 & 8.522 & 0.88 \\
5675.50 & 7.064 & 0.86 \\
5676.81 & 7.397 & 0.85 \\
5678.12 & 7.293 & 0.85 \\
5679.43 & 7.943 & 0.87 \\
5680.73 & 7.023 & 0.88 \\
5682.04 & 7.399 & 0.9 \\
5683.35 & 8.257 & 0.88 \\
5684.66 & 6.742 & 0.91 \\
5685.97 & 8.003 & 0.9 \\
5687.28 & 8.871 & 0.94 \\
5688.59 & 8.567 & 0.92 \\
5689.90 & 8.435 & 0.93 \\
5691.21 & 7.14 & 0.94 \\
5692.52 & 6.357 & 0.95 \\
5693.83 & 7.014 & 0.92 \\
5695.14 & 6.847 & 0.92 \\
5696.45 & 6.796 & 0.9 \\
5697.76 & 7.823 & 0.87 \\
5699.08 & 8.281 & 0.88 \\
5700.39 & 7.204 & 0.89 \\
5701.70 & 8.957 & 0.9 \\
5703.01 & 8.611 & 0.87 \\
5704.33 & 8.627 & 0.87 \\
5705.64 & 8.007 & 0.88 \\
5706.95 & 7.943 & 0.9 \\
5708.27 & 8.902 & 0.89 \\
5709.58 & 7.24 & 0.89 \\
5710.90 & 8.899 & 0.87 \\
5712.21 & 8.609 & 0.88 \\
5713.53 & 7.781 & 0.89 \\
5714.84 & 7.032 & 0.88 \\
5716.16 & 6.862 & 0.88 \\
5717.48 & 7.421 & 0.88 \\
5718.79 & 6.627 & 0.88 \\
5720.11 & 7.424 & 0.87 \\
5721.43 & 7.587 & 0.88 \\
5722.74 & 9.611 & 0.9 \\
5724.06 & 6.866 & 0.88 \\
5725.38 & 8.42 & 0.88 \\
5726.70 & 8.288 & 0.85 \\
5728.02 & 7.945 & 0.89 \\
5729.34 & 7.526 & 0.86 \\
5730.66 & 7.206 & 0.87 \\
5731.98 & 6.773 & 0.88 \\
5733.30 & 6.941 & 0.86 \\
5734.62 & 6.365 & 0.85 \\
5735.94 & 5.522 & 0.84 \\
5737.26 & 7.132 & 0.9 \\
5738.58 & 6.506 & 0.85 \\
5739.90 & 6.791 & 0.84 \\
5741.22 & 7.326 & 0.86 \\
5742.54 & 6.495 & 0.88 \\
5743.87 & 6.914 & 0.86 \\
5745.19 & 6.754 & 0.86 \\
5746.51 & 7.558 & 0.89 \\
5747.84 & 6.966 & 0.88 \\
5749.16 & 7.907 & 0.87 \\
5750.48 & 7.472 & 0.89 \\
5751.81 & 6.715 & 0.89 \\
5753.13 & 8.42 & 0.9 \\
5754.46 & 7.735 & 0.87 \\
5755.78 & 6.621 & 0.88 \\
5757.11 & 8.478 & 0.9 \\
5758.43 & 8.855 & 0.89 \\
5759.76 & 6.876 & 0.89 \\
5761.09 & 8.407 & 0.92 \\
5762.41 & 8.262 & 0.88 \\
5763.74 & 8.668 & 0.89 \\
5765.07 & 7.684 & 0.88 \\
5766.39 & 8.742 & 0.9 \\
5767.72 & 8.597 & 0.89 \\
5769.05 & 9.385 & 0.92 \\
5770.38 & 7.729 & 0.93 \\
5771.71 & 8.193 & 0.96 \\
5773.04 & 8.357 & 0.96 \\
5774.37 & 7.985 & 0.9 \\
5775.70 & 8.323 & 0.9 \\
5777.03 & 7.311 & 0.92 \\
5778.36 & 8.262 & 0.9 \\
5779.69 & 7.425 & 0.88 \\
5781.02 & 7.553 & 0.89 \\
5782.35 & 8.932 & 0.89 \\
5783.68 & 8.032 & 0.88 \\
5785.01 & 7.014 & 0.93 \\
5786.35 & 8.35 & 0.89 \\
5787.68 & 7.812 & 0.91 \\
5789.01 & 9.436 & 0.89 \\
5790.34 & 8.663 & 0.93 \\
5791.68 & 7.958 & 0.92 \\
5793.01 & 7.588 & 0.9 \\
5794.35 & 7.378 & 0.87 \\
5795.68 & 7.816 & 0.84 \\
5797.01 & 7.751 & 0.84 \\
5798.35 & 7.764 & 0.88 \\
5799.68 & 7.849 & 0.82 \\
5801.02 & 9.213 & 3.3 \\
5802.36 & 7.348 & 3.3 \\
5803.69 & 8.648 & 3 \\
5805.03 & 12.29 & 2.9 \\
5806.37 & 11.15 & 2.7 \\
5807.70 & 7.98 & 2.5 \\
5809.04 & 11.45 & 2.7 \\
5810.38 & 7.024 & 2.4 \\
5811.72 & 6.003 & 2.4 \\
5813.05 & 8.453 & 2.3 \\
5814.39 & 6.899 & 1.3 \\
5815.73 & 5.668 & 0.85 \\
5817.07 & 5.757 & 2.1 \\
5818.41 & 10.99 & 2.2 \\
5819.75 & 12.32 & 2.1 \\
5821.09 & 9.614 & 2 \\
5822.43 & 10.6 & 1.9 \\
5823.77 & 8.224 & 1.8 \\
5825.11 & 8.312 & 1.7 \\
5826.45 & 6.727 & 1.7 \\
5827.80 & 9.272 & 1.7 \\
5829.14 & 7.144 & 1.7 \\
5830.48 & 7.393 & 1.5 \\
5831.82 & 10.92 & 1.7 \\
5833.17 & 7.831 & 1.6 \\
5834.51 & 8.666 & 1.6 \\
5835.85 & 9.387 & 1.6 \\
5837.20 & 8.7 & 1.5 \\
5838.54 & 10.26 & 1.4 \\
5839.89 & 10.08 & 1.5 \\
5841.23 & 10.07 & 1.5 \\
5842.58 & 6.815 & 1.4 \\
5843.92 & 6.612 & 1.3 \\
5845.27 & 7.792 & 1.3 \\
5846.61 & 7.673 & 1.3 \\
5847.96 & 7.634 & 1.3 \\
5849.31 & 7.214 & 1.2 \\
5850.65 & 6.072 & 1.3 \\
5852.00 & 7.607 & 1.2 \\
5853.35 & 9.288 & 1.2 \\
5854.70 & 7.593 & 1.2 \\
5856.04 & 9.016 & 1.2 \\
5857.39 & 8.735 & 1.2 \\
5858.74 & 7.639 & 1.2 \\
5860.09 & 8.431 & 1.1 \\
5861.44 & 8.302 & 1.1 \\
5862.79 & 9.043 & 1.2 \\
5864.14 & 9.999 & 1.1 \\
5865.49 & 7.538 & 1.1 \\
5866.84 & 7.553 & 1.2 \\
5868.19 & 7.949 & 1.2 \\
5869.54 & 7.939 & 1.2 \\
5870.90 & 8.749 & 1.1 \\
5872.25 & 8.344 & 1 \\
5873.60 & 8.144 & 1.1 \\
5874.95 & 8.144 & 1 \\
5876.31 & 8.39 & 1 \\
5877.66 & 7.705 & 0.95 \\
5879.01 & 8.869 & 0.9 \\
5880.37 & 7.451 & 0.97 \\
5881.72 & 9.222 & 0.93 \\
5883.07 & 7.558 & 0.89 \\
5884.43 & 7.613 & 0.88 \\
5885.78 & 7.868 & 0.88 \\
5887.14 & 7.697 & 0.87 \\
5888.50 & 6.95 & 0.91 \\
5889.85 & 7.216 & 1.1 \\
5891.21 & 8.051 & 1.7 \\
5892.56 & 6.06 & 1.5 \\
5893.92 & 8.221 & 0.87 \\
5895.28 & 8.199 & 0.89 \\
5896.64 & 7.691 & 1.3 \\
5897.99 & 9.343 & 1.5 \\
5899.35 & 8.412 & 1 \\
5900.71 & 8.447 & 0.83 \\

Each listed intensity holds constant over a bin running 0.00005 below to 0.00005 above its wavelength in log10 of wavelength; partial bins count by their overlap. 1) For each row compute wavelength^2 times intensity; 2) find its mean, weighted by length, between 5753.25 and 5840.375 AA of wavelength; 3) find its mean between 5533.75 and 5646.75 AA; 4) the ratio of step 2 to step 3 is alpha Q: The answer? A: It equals 1.25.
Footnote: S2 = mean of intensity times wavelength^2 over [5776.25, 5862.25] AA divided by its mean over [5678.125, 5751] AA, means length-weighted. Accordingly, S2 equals 1.15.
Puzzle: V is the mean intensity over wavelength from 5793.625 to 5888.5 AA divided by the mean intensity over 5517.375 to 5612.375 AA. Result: 1.1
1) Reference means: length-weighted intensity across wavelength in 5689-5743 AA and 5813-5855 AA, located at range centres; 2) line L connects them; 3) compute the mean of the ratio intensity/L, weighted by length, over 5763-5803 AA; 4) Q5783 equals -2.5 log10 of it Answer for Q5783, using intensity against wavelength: -0.01 mag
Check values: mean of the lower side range 7.52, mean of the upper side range 8.37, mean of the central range 8.1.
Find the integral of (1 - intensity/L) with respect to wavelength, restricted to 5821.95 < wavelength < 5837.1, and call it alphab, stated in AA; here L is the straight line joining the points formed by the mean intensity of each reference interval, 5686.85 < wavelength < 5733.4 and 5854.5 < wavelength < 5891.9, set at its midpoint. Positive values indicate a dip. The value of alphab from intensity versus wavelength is -1.0 AA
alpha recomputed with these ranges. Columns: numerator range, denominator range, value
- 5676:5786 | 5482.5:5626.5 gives 1.09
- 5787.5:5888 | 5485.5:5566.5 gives 1.24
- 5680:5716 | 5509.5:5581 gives 1.09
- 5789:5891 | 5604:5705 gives 1.24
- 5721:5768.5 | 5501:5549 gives 1.08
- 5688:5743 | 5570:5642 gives 1.10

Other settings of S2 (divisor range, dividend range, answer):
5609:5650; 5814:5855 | 1.34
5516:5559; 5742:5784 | 1.14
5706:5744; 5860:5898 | 1.14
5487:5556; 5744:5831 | 1.20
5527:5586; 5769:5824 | 1.22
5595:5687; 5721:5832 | 1.19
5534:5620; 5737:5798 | 1.12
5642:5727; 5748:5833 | 1.14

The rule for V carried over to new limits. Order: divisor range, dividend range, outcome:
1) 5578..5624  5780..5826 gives 1.15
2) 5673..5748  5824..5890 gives 1.09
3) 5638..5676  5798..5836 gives 1.21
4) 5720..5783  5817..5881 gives 1.10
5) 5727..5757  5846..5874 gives 1.14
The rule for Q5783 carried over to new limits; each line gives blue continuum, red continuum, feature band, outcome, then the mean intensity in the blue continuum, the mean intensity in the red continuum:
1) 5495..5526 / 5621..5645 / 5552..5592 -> -0.064 mag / 7.73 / 6.59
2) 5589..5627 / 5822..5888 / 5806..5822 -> -0.062 mag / 7.35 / 8.27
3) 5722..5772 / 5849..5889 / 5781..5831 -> -0.074 mag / 7.59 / 8.1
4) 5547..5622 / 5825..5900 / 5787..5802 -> -0.014 mag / 7.47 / 8.16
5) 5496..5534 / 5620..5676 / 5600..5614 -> -0.049 mag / 7.6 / 6.87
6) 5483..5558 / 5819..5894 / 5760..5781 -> -0.010 mag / 7.53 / 8.29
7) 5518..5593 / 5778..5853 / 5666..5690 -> 0.060 mag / 7.54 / 8.35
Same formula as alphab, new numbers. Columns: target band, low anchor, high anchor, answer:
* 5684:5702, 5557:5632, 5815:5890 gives 0.2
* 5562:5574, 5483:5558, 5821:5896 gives -0.5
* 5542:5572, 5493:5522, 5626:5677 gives -1.2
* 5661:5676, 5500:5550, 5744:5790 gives 1.0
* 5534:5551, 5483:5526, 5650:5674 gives 0.3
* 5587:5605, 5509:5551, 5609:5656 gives -1.1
